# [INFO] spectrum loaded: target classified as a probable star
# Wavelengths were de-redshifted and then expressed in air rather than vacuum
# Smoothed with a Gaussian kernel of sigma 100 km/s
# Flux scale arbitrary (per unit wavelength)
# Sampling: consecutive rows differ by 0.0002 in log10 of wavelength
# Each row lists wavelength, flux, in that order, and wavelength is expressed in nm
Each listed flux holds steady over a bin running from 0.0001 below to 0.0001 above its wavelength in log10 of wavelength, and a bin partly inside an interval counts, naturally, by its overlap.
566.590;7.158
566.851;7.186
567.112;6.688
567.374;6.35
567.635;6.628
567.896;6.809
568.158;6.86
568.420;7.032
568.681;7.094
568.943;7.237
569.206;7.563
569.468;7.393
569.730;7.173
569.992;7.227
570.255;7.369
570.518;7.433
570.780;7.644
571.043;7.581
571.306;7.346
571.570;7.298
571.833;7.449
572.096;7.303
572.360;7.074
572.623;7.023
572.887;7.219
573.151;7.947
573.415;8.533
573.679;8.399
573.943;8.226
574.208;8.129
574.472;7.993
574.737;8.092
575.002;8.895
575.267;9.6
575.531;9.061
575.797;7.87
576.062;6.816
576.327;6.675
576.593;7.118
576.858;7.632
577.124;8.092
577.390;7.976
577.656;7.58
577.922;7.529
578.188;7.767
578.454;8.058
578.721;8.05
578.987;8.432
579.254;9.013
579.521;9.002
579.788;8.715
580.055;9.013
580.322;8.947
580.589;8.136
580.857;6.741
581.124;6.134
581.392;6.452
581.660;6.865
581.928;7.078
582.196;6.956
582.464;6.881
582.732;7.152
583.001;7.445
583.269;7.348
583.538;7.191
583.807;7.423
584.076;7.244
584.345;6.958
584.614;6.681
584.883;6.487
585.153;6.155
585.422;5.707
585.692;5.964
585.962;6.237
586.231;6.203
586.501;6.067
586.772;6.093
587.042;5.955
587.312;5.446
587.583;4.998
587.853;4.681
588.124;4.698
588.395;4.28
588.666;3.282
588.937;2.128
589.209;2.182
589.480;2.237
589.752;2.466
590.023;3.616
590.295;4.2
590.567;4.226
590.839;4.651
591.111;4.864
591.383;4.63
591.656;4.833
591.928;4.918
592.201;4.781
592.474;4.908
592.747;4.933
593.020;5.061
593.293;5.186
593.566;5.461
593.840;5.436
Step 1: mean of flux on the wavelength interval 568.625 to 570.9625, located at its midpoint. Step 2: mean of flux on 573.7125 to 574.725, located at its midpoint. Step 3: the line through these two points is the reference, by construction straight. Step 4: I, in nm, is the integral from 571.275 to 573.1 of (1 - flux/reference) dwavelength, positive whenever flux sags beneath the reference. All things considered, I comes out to 0.12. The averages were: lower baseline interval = 7.36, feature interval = 7.27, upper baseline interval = 8.14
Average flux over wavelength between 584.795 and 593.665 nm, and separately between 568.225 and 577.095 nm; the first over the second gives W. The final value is 0.62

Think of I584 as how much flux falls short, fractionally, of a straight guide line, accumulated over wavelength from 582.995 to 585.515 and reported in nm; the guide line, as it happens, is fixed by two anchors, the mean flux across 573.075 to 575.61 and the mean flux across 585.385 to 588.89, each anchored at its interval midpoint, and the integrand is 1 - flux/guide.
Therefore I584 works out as -0.36 nm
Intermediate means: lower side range 8.49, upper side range 5.26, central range 6.85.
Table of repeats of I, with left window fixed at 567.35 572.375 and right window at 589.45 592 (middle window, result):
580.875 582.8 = -0.47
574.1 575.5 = -0.46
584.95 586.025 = -0.25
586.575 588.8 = -0.18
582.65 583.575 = -0.36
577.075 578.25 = -0.33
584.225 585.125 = -0.29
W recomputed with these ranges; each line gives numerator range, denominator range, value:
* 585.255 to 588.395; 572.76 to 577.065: 0.70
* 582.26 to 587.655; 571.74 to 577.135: 0.83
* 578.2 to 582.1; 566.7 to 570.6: 1.12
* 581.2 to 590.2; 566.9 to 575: 0.76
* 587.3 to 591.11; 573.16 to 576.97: 0.47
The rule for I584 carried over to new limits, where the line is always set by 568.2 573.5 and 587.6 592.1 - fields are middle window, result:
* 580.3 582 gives -0.49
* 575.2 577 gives -0.37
